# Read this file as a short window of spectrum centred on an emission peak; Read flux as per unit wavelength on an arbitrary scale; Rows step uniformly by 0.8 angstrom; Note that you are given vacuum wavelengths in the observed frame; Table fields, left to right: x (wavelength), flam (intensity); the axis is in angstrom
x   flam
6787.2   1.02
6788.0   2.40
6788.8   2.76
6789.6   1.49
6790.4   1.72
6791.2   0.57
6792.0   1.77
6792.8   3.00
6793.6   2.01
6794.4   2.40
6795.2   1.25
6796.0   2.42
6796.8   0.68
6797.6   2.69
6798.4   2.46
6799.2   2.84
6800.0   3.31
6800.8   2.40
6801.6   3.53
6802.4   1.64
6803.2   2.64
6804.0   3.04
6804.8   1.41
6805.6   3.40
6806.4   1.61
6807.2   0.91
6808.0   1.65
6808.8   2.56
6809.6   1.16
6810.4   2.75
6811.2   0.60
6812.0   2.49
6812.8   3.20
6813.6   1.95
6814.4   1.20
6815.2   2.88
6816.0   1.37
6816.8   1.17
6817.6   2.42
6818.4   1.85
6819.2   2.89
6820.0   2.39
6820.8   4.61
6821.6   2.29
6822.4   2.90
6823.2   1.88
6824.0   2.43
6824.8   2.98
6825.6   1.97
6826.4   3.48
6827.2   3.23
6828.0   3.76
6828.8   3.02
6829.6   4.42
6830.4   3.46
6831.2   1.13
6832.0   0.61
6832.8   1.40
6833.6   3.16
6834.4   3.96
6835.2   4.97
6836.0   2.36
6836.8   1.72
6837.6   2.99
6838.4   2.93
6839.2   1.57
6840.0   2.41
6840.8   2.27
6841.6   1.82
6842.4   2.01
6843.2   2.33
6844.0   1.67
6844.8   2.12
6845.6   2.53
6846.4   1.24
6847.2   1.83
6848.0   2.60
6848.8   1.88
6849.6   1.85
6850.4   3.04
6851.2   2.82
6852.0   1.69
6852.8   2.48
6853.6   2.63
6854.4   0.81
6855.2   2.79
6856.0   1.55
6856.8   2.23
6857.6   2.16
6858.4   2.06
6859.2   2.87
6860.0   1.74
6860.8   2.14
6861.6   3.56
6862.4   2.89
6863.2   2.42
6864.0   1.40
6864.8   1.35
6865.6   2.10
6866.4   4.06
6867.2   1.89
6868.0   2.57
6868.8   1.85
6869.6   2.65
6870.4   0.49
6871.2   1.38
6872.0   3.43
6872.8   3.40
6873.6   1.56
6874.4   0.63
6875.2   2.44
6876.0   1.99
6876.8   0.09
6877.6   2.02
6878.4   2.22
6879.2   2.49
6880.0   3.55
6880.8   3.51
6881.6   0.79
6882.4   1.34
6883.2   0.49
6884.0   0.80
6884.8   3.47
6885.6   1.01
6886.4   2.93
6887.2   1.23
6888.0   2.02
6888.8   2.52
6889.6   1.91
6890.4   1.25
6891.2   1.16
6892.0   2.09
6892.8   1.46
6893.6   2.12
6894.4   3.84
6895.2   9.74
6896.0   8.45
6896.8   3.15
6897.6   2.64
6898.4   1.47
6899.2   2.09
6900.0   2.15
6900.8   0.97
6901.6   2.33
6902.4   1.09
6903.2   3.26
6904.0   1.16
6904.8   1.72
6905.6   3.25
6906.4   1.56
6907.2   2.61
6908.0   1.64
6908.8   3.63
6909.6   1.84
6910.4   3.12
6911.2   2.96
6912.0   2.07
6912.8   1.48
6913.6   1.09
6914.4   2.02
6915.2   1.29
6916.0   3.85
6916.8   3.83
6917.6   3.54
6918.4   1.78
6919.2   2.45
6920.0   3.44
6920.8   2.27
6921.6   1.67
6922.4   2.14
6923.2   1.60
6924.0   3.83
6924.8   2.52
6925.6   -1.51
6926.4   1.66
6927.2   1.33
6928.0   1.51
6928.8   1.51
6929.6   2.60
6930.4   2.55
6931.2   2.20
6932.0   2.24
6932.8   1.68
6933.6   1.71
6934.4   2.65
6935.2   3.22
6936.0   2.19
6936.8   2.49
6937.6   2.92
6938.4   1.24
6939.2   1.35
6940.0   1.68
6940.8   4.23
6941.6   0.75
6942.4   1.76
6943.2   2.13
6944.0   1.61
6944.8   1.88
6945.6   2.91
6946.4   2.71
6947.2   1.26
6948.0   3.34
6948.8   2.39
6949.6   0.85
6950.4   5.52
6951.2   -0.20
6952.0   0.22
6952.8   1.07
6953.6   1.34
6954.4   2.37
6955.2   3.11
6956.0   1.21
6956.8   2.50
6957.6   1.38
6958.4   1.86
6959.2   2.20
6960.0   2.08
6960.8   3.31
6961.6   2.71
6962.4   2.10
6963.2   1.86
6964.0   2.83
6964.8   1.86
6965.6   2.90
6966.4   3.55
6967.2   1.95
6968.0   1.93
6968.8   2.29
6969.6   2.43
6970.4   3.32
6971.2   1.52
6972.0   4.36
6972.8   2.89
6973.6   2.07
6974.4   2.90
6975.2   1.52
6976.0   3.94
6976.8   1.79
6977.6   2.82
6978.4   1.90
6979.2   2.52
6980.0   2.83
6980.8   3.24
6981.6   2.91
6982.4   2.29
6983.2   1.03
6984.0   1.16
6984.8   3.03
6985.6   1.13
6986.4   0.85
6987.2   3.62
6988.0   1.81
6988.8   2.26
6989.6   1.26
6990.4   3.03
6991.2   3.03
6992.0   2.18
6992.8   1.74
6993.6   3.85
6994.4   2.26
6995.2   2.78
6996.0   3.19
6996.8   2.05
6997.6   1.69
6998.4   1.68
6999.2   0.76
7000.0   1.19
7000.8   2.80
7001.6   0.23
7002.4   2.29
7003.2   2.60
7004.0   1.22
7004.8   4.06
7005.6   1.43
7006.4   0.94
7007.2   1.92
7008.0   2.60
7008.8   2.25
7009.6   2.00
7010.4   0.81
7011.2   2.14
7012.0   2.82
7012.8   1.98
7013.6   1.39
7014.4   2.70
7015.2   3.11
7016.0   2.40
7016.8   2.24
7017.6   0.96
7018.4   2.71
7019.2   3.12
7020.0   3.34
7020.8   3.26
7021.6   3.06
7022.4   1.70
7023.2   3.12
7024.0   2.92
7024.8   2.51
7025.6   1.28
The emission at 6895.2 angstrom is H-alpha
